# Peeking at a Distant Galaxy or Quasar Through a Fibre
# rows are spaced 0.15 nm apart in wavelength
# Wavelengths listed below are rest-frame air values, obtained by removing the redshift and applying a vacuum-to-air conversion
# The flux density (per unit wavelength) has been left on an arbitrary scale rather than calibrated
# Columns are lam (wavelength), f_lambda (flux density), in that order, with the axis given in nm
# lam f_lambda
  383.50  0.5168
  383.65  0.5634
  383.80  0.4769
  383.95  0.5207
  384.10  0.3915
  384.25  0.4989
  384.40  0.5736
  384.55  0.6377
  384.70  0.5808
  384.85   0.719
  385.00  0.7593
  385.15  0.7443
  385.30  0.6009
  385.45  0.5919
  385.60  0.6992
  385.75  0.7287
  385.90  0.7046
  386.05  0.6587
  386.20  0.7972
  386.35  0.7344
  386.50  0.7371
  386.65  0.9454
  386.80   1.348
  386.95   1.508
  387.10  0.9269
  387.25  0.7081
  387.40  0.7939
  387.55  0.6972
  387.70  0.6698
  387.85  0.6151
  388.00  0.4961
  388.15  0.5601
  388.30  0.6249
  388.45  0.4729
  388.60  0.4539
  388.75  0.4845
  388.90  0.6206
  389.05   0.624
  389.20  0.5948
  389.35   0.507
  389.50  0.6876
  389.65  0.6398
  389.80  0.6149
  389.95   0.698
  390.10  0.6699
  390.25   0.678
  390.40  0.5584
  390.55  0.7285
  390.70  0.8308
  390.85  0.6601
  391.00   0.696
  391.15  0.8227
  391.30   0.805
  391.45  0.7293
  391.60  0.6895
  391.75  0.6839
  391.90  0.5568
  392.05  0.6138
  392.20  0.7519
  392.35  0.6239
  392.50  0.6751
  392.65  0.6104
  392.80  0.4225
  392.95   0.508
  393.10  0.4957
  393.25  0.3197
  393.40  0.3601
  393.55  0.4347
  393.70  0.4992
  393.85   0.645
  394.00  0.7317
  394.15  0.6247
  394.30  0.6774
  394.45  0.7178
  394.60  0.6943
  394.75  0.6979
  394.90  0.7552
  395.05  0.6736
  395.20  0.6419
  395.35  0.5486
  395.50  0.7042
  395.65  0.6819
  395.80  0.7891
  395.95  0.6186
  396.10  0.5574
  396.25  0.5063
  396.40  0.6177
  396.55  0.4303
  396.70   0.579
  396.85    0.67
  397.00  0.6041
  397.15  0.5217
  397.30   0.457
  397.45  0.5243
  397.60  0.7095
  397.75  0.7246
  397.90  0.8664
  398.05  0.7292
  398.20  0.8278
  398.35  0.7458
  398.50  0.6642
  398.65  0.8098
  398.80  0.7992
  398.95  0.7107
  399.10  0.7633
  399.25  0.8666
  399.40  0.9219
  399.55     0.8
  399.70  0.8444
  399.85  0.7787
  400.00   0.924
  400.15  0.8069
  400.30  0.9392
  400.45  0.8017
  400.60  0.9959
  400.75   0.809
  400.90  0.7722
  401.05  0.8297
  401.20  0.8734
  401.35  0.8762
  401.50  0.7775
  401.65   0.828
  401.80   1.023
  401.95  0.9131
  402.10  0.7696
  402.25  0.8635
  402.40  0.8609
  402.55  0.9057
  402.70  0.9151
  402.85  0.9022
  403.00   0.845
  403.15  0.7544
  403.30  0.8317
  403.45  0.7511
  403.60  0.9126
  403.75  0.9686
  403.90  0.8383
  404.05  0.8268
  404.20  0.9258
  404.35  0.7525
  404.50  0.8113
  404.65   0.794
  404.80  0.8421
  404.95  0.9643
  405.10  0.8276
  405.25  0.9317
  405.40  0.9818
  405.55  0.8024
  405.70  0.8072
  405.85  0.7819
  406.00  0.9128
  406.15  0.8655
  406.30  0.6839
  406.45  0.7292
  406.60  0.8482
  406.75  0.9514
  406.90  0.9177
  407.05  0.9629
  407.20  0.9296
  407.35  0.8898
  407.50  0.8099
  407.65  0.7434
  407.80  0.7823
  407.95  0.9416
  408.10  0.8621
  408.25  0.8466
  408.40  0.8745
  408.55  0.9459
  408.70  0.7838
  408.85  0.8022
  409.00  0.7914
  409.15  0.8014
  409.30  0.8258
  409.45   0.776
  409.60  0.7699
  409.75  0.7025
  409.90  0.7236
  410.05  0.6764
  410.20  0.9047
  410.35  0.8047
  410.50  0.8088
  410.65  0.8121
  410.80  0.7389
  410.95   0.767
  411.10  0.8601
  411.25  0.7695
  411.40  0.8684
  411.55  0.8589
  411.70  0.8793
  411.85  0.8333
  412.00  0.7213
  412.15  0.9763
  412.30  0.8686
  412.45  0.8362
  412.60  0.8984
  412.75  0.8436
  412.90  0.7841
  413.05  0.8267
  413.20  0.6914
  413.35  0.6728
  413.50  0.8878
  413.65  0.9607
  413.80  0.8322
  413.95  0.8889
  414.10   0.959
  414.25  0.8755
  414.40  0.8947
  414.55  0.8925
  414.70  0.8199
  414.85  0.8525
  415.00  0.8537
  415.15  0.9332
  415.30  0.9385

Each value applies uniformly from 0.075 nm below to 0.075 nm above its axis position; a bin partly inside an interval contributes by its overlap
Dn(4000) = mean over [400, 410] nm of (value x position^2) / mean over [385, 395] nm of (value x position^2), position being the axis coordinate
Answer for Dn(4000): 1.36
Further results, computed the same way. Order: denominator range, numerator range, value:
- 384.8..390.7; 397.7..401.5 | 1.24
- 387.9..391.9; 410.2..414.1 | 1.46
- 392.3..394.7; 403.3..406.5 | 1.58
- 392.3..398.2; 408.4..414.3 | 1.46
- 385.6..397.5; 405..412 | 1.38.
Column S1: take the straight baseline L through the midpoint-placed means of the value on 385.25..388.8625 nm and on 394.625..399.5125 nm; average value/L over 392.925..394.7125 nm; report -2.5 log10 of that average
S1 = 0.229 mag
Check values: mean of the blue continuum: 0.731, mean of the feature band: 0.563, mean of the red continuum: 0.68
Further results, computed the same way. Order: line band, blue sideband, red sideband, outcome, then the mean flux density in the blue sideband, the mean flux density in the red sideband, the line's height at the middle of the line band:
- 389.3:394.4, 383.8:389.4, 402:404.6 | 0.17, 0.683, 0.849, 0.735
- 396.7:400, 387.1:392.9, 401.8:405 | 0.07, 0.644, 0.858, 0.777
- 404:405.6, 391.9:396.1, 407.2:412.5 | -0.15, 0.61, 0.82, 0.753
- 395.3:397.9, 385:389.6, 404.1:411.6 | 0.25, 0.712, 0.831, 0.766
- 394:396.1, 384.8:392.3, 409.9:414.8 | 0.10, 0.705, 0.833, 0.74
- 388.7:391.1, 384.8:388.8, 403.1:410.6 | 0.16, 0.734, 0.836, 0.75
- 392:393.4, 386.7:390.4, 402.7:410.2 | 0.31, 0.694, 0.838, 0.728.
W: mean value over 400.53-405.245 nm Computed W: 0.858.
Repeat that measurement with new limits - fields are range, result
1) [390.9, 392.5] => 0.696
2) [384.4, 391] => 0.699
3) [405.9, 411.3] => 0.823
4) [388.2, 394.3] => 0.612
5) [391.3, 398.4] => 0.624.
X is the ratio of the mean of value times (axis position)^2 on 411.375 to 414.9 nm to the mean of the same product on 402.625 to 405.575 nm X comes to 1.0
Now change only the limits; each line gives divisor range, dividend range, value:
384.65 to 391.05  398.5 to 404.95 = 1.29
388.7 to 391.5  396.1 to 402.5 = 1.20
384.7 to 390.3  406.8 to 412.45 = 1.32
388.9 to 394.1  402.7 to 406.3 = 1.46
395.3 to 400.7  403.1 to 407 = 1.22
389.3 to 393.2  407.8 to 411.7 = 1.37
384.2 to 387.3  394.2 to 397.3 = 0.86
